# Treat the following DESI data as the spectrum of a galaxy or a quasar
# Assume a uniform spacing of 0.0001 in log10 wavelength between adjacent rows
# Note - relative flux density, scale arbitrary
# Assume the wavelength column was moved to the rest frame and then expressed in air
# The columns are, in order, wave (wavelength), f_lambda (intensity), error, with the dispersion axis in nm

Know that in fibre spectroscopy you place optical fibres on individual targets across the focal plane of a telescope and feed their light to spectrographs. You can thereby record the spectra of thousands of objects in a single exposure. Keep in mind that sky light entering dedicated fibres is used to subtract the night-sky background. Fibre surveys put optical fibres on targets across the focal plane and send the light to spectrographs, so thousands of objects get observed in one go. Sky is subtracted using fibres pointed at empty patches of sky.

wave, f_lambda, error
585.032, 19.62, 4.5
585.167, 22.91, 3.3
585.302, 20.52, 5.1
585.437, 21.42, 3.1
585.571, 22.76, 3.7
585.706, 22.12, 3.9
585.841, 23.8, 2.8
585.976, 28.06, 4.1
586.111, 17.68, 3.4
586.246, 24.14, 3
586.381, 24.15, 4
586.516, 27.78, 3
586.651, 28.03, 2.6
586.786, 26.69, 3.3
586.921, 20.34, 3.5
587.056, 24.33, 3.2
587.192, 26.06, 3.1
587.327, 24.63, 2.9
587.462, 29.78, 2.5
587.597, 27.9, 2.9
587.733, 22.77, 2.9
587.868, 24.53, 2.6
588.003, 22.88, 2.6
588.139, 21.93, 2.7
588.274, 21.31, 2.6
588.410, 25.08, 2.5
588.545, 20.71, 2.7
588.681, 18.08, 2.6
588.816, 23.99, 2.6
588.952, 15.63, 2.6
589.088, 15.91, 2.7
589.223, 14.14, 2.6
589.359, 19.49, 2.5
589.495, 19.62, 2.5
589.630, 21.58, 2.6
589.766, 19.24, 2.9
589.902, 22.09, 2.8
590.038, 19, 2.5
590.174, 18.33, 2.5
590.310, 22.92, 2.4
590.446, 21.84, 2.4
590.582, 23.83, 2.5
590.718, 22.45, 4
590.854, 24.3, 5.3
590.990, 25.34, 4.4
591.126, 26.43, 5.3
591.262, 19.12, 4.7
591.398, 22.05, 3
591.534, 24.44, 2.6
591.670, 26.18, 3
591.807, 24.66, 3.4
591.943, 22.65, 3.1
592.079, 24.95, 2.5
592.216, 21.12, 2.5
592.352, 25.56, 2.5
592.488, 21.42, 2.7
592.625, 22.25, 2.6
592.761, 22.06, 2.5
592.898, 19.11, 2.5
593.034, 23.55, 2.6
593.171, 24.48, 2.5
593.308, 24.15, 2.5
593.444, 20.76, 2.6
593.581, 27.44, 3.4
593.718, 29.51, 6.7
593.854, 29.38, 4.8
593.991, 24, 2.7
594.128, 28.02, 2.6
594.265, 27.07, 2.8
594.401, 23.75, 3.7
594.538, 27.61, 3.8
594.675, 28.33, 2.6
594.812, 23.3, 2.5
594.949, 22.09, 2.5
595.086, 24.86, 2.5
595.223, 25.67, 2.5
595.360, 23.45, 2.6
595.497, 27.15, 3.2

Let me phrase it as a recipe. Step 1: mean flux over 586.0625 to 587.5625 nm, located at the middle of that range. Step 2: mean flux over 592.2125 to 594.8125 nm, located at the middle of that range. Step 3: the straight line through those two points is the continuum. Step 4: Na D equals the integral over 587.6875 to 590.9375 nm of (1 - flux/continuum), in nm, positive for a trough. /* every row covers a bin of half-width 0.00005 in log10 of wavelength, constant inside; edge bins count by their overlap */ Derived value 0.53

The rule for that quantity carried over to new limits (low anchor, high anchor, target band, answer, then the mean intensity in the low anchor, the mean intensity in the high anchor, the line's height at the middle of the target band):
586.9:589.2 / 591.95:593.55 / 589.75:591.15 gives 0.02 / 22.6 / 22.8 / 22.7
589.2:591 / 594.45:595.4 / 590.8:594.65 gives -0.19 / 21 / 25.1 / 23.2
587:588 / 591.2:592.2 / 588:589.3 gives 0.27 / 25.5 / 23.3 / 24.9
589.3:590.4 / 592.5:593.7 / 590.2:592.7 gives -0.19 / 20.3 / 23.2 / 21.7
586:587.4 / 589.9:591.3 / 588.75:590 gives 0.22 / 24.5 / 22.4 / 23.1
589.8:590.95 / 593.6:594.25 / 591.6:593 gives 0.11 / 21.8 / 27.6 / 25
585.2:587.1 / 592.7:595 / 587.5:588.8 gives 0.06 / 23.7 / 25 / 24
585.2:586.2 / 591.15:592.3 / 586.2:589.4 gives -0.04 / 22.4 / 23.3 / 22.7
